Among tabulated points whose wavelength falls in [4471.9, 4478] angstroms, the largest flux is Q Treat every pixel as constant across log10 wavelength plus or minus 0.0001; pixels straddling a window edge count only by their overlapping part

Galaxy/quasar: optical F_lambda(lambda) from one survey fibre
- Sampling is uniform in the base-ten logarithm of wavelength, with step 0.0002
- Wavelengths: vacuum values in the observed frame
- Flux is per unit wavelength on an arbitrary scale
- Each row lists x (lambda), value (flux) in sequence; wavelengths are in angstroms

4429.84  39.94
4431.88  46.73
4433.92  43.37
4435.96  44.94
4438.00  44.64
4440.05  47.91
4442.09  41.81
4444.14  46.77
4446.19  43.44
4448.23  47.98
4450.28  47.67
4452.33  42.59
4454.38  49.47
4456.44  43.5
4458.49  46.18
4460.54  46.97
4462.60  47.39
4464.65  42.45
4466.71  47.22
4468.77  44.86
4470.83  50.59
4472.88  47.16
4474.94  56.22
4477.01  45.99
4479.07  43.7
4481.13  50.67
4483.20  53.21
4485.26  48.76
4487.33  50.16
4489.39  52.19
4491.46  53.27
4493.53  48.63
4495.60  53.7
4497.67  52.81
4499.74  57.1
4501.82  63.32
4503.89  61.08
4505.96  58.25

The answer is 56.22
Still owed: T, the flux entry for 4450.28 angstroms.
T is 47.67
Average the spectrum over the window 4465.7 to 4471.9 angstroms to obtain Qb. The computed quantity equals 47.6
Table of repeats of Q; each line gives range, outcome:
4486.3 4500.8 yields 57.1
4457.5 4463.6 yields 47.39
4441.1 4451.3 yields 47.98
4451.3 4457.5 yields 49.47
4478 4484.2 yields 53.21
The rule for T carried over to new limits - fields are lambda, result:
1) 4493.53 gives 48.63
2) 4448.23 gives 47.98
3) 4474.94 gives 56.22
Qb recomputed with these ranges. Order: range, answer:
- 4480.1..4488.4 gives 50.7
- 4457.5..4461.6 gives 46.6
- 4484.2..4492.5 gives 51.1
